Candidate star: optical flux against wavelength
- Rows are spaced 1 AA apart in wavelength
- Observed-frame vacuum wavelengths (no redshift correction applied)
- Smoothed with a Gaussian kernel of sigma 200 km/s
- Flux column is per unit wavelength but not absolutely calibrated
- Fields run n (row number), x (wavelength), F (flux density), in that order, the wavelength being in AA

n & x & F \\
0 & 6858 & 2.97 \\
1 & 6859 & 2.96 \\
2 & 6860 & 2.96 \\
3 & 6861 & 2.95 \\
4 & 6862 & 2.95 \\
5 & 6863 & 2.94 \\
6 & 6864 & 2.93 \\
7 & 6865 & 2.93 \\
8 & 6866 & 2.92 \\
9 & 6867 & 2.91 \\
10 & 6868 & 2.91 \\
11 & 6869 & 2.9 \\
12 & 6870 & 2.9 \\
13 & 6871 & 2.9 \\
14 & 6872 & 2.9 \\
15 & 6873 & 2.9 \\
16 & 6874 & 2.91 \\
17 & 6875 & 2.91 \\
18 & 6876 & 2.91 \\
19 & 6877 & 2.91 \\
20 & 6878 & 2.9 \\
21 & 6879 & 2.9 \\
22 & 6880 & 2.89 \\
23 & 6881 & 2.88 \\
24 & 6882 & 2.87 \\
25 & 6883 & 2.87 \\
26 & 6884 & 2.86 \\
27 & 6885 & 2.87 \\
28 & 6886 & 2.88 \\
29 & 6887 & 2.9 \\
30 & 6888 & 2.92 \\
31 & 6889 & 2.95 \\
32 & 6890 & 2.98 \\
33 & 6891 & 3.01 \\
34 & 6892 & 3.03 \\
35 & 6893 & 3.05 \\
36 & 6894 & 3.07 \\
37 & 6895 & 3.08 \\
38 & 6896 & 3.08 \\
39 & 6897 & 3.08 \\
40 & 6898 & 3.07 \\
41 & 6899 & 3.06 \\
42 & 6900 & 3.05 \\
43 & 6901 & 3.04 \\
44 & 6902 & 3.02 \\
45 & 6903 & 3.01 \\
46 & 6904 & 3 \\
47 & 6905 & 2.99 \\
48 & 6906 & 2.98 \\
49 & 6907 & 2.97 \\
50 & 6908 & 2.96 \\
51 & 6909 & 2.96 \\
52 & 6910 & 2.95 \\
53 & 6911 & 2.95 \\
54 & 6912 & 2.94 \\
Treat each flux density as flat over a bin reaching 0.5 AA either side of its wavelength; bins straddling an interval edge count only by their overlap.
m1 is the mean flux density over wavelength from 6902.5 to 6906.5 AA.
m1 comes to 3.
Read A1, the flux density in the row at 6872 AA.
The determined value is 2.9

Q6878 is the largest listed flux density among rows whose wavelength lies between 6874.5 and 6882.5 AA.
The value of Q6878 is 2.91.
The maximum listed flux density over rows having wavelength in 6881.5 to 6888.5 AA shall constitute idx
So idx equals 2.92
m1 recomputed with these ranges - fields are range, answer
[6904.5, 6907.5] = 2.98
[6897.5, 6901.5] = 3.05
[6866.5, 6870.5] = 2.91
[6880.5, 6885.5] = 2.87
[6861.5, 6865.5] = 2.94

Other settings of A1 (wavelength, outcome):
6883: 2.87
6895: 3.08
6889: 2.95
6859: 2.96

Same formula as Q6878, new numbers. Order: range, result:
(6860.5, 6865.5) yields 2.95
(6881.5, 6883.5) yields 2.87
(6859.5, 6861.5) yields 2.96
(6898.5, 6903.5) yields 3.06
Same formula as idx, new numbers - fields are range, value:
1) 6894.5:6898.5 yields 3.08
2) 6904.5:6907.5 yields 2.99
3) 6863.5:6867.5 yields 2.93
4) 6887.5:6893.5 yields 3.05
